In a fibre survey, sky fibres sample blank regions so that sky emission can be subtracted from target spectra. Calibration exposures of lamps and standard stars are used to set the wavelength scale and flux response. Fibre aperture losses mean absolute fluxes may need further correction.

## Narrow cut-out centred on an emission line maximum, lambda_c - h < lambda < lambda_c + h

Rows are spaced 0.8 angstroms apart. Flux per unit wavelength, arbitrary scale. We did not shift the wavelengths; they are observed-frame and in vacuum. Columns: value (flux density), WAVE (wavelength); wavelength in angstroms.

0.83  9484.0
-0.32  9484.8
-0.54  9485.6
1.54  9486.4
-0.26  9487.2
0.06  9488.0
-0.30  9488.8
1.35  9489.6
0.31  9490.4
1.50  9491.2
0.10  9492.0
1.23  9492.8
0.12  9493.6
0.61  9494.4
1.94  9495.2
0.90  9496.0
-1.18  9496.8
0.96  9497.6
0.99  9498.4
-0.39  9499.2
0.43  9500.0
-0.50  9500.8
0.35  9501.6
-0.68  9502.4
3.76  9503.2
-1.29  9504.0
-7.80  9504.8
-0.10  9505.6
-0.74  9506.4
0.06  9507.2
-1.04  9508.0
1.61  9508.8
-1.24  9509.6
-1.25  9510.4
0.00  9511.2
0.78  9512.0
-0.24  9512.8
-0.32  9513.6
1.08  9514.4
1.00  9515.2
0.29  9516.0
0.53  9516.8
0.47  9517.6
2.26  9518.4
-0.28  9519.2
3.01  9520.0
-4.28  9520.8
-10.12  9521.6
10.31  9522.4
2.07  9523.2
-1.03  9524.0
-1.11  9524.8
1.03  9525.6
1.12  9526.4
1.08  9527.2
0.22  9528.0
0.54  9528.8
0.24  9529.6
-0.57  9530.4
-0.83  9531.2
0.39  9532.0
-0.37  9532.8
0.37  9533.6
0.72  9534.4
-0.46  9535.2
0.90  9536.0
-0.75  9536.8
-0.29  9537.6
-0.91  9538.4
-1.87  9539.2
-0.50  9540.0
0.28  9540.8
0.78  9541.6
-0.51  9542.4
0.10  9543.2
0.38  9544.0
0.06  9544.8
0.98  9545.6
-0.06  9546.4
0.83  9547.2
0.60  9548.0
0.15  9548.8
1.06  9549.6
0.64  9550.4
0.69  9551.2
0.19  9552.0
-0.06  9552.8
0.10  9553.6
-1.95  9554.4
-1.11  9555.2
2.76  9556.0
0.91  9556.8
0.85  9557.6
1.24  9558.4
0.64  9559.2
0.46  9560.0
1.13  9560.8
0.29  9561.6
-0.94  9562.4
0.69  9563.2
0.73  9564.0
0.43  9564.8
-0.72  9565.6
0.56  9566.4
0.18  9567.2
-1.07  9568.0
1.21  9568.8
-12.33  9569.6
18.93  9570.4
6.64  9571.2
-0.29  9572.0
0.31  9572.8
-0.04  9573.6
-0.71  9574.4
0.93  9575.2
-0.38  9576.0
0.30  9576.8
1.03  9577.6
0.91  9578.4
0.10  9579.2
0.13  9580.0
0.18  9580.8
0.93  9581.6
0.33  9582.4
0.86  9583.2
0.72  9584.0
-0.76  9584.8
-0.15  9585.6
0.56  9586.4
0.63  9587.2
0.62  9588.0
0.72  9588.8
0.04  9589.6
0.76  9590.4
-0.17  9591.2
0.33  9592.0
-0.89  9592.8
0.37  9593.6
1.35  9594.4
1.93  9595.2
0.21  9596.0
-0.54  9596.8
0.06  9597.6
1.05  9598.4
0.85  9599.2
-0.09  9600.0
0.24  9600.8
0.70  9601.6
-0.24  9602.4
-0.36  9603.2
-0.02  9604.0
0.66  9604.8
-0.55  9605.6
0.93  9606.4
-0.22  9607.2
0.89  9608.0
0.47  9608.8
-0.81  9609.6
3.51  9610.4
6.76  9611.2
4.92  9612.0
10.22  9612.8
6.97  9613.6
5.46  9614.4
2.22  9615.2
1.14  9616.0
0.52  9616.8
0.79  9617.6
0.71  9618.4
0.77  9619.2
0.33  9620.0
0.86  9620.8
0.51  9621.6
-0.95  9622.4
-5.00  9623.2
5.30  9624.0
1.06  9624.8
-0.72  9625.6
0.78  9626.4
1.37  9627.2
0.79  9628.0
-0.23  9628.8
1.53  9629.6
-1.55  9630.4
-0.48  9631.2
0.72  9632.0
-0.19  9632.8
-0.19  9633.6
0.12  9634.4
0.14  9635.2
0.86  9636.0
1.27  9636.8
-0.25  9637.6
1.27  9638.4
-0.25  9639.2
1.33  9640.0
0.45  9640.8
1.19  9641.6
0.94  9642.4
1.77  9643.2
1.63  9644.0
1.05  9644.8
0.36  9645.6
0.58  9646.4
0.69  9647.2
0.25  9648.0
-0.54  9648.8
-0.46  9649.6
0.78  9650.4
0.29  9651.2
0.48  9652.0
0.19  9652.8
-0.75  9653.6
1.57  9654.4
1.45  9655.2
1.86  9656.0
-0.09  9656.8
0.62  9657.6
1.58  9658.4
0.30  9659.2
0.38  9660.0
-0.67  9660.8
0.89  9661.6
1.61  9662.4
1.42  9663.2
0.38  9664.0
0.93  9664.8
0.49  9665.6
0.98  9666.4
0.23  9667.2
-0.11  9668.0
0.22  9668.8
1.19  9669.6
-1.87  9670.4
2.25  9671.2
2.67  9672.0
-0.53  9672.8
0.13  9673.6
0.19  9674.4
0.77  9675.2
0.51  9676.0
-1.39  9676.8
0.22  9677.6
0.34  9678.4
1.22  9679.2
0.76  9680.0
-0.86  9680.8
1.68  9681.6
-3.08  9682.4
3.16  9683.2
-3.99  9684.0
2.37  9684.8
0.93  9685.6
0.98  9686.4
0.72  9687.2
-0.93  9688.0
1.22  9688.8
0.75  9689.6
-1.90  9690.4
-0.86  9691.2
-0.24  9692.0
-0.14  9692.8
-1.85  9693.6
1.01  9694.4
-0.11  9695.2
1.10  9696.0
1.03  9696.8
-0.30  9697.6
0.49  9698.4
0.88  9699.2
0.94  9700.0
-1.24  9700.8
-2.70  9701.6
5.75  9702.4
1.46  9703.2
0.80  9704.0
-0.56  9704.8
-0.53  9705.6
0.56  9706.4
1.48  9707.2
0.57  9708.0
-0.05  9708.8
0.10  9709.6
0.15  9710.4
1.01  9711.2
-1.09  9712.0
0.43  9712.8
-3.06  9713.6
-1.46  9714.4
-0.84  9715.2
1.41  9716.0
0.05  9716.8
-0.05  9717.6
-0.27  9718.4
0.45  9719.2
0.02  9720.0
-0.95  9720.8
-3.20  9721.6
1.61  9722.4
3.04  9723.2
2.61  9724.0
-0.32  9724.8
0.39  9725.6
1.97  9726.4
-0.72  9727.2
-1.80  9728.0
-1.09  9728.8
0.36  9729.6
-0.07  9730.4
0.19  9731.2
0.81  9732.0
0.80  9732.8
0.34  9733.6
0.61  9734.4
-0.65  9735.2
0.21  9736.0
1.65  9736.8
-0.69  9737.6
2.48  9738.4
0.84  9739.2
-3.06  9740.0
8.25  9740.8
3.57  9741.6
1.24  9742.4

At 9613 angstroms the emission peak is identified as H-alpha 6563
